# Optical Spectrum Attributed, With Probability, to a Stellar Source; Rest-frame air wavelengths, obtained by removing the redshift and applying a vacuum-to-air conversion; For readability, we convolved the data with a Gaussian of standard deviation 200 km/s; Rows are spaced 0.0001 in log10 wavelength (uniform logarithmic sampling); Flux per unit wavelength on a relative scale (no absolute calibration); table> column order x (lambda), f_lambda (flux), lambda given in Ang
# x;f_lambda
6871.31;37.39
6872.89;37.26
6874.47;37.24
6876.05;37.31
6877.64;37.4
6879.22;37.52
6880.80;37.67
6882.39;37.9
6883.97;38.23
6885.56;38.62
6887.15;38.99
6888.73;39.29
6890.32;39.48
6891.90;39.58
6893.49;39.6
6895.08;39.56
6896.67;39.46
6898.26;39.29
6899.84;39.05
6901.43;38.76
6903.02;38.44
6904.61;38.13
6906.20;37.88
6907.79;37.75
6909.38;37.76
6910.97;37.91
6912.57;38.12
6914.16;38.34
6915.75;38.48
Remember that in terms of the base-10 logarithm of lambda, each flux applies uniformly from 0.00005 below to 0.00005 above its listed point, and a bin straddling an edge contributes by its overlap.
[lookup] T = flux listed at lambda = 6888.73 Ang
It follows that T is 39.29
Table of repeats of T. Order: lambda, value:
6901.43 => 38.76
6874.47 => 37.24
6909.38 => 37.76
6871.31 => 37.39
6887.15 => 38.99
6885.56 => 38.62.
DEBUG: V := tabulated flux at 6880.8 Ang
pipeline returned 37.67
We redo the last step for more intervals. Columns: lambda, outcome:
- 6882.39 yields 37.9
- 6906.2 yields 37.88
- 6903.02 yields 38.44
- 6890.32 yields 39.48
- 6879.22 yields 37.52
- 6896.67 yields 39.46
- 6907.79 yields 37.75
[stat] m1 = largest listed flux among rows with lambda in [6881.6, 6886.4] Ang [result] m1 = 38.62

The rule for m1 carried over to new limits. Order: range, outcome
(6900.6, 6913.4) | 38.76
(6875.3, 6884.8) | 38.23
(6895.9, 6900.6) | 39.46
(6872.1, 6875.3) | 37.26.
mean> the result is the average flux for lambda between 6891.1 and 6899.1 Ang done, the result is 39.5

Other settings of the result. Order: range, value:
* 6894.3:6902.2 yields 39.2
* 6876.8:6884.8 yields 37.7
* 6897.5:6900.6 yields 39.3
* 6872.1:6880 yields 37.4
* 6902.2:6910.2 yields 38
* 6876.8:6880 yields 37.4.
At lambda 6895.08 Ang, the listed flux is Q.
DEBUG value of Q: 39.56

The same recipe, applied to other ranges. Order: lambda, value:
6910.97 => 37.91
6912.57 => 38.12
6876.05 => 37.31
